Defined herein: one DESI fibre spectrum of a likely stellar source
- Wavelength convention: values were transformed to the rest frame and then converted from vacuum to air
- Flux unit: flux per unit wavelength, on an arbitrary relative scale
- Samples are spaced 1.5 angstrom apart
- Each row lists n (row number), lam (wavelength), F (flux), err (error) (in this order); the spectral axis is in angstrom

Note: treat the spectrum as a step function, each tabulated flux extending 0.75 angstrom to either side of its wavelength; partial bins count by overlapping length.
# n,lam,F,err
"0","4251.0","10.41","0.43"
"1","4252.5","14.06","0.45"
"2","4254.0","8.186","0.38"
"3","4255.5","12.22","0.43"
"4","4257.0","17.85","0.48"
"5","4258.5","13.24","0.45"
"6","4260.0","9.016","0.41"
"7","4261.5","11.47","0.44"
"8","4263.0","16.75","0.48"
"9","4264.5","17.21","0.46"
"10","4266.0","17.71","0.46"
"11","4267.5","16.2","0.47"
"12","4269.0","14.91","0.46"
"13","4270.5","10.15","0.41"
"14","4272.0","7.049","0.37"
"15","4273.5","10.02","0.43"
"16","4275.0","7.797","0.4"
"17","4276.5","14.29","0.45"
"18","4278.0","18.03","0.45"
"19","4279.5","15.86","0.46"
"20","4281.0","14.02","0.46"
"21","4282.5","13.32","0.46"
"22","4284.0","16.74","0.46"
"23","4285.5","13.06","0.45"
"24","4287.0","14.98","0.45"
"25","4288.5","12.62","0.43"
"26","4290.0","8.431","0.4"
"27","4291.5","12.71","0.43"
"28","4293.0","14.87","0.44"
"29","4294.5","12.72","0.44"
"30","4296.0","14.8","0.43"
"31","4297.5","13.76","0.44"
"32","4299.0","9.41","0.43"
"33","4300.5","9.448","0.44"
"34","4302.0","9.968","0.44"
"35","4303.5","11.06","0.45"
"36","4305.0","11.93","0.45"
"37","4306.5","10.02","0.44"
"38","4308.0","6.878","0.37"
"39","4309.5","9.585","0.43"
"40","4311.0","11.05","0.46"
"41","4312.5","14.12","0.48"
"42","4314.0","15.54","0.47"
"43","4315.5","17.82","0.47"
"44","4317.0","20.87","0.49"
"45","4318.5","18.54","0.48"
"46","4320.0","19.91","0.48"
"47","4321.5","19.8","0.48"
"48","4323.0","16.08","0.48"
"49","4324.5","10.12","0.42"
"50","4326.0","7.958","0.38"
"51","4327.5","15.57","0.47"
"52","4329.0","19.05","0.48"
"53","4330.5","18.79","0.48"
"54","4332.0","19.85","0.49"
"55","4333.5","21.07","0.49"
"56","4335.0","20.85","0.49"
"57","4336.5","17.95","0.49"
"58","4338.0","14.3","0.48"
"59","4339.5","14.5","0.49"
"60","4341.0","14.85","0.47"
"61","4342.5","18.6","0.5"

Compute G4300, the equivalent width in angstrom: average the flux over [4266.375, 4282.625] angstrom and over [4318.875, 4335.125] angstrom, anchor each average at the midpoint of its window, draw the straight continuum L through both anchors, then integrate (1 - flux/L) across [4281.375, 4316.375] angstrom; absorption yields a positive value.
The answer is 5.6 angstrom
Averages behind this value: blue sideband 13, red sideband 17.1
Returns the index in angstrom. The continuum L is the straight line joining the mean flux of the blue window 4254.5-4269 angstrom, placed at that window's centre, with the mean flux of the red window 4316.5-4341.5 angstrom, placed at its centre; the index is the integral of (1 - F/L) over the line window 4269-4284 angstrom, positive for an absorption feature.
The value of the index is 2.46 angstrom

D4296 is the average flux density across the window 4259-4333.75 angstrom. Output 13.8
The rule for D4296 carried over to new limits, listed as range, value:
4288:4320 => 12.8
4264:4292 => 13.4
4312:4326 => 16.5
